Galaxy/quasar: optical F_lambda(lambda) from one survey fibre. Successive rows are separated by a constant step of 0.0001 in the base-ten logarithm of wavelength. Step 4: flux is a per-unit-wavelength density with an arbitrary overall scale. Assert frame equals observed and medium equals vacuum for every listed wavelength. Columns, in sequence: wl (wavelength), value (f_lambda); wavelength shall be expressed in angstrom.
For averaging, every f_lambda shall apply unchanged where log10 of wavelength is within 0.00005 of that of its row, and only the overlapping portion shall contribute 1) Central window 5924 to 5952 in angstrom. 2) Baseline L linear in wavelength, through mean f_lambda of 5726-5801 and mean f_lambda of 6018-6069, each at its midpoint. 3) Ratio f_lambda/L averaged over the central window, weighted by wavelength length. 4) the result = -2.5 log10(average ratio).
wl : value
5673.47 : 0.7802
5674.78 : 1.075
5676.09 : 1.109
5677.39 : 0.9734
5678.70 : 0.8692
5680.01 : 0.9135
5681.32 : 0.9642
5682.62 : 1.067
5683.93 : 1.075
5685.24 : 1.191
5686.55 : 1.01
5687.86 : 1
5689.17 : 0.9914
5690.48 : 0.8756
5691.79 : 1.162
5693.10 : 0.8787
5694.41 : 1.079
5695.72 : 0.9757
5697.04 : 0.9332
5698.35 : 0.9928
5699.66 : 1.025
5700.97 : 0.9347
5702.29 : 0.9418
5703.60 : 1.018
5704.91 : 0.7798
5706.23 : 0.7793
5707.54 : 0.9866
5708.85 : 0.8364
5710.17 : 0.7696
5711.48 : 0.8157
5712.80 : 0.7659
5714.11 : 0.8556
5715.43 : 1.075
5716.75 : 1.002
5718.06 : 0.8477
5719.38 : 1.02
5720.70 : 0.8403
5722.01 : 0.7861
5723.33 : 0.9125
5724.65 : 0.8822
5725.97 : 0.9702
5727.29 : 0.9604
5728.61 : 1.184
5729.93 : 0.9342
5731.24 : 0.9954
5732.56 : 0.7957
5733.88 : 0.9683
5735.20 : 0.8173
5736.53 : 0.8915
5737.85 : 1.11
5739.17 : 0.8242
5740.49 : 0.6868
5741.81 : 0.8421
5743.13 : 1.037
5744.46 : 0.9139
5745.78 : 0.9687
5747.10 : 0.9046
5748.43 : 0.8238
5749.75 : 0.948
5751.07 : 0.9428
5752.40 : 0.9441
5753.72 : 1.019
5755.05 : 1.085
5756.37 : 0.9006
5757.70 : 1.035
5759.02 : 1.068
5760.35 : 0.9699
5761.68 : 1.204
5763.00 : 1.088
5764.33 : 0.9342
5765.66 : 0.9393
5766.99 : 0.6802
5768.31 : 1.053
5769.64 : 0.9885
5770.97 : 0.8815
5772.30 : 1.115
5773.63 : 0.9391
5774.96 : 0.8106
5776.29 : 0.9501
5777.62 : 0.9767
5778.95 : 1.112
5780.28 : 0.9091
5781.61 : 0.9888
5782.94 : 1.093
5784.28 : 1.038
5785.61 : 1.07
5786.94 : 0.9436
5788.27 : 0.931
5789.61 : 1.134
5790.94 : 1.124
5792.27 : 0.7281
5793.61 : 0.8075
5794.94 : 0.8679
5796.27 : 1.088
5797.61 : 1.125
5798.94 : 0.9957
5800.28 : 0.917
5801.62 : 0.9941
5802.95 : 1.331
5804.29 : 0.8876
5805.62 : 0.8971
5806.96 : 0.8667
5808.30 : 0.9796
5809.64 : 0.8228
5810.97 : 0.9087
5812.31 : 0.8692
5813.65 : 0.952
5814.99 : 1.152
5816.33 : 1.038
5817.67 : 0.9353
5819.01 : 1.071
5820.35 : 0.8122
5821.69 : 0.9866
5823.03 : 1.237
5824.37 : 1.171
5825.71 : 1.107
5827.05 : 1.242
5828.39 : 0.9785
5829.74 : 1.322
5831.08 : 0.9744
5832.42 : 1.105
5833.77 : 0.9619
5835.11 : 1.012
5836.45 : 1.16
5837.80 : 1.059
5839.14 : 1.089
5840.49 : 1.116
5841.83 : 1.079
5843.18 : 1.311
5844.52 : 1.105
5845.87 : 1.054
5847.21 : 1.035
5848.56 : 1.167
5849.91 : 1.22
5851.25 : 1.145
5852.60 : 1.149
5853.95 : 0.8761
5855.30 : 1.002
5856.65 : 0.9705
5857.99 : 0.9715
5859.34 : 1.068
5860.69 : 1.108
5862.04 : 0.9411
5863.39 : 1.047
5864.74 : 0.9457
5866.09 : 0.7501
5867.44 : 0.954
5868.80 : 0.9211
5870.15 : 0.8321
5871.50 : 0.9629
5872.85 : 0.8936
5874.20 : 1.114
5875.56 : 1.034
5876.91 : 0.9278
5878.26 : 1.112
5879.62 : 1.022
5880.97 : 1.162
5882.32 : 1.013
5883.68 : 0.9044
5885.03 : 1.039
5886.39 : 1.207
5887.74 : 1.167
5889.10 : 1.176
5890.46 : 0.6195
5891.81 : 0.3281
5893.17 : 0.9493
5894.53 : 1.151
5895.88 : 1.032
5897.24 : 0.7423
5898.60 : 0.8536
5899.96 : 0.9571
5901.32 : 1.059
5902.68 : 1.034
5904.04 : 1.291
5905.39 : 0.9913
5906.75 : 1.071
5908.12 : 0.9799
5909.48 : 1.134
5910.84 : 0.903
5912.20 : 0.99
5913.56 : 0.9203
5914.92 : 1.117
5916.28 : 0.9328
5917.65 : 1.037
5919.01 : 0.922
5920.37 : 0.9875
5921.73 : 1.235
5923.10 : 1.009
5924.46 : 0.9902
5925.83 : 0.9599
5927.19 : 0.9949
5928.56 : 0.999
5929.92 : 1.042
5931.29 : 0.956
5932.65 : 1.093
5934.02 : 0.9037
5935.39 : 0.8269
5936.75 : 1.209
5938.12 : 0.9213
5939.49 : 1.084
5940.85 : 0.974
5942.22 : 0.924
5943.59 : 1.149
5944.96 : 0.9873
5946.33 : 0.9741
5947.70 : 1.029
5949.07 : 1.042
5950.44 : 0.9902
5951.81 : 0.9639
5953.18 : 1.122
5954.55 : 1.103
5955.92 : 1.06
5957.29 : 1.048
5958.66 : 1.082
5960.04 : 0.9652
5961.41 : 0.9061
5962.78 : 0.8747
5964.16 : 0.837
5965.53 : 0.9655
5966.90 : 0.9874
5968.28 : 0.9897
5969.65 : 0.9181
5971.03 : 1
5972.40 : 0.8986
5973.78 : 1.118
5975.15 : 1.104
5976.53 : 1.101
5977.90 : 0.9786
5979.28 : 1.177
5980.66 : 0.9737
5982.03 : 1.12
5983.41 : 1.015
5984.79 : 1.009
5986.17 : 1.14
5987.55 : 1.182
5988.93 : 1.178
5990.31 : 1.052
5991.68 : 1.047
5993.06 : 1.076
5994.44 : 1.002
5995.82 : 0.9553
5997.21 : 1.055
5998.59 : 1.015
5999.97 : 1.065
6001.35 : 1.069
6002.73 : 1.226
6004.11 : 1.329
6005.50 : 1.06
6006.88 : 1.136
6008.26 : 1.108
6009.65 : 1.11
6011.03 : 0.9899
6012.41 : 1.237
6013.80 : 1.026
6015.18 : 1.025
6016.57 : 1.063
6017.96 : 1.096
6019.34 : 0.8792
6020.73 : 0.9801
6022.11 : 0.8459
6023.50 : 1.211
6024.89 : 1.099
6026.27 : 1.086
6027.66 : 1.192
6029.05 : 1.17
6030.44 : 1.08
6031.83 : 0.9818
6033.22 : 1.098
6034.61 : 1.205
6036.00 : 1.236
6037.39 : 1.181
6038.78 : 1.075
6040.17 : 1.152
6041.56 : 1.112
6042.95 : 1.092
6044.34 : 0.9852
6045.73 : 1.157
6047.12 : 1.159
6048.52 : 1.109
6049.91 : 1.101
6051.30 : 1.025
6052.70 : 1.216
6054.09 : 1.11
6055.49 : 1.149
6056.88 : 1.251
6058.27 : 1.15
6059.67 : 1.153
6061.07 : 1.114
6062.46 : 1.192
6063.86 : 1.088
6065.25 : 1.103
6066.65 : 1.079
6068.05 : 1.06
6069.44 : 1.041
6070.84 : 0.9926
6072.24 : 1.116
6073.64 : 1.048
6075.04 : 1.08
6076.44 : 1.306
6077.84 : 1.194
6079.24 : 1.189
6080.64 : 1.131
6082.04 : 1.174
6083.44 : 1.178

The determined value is 0.06 mag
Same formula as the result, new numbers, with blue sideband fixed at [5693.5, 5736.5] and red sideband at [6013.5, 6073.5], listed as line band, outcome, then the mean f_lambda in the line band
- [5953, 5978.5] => 0.06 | 1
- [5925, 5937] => 0.05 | 0.991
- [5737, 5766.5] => -0.02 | 0.961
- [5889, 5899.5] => 0.21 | 0.841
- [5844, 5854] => -0.12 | 1.11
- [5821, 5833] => -0.15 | 1.12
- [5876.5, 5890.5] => -0.04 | 1.05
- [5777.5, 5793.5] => -0.04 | 0.998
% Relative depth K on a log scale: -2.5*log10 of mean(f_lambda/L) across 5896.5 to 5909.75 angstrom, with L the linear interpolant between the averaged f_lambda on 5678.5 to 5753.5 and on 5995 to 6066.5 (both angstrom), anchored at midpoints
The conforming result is 0.03 mag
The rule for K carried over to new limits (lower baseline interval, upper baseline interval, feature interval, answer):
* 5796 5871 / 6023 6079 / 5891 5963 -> 0.079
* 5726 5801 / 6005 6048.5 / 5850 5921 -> 0.035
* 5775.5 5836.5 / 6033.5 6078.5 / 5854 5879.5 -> 0.070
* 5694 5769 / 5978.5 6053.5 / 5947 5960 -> 0.013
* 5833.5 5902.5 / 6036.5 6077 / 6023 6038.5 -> -0.034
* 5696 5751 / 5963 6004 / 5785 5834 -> -0.058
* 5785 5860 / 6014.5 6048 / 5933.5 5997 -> 0.053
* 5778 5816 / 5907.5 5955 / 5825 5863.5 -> -0.093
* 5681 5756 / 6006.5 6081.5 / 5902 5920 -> 0.015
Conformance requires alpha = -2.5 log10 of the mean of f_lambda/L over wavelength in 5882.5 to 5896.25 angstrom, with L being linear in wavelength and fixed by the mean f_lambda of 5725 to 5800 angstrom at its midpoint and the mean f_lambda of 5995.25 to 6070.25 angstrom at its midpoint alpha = 0.08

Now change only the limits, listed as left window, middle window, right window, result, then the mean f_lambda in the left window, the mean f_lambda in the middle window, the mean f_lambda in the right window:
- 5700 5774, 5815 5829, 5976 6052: -0.09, 0.933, 1.06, 1.09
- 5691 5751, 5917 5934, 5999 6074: 0.03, 0.922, 1.01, 1.1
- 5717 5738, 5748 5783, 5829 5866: 0.00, 0.929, 0.977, 1.07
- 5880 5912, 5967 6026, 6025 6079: 0.01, 0.99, 1.06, 1.12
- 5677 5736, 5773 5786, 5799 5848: 0.02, 0.943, 0.987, 1.04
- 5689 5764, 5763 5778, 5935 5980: 0.02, 0.94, 0.939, 1.01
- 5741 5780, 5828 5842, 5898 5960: -0.09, 0.966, 1.08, 1.02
